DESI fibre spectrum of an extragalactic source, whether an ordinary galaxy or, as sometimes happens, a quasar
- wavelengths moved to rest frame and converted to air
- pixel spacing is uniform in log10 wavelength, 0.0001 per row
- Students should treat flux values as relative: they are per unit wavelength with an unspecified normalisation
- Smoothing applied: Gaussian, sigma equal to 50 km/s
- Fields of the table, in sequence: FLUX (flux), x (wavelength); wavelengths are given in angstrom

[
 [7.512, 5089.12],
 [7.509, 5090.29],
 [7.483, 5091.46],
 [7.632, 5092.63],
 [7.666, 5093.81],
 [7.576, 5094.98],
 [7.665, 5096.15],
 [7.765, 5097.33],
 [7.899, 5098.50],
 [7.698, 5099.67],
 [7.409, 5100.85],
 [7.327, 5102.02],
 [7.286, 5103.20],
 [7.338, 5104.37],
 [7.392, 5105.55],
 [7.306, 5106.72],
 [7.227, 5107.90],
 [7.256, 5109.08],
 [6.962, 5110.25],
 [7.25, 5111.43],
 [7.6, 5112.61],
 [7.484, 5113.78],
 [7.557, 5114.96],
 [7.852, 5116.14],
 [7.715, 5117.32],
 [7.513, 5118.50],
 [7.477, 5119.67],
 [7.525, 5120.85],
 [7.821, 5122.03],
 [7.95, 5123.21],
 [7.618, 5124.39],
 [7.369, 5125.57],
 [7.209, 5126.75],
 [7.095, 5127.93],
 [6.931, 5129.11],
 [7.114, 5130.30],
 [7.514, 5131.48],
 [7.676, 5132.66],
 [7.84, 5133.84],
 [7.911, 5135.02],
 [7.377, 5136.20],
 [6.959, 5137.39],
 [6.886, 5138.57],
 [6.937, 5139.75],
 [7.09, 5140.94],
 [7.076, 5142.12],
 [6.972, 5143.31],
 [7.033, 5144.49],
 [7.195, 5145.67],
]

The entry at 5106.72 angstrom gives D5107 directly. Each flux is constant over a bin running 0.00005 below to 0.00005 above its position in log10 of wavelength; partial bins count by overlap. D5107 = 7.306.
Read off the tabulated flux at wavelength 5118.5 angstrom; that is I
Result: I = 7.513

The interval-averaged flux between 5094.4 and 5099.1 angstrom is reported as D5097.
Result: 7.73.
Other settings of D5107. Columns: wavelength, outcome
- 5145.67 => 7.195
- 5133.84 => 7.84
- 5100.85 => 7.409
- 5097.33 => 7.765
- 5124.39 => 7.618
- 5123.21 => 7.95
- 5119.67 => 7.477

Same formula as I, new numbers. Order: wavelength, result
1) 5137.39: 6.959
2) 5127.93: 7.095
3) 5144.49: 7.033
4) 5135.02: 7.911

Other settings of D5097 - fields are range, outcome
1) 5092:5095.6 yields 7.63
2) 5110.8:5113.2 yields 7.42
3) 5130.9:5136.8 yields 7.67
